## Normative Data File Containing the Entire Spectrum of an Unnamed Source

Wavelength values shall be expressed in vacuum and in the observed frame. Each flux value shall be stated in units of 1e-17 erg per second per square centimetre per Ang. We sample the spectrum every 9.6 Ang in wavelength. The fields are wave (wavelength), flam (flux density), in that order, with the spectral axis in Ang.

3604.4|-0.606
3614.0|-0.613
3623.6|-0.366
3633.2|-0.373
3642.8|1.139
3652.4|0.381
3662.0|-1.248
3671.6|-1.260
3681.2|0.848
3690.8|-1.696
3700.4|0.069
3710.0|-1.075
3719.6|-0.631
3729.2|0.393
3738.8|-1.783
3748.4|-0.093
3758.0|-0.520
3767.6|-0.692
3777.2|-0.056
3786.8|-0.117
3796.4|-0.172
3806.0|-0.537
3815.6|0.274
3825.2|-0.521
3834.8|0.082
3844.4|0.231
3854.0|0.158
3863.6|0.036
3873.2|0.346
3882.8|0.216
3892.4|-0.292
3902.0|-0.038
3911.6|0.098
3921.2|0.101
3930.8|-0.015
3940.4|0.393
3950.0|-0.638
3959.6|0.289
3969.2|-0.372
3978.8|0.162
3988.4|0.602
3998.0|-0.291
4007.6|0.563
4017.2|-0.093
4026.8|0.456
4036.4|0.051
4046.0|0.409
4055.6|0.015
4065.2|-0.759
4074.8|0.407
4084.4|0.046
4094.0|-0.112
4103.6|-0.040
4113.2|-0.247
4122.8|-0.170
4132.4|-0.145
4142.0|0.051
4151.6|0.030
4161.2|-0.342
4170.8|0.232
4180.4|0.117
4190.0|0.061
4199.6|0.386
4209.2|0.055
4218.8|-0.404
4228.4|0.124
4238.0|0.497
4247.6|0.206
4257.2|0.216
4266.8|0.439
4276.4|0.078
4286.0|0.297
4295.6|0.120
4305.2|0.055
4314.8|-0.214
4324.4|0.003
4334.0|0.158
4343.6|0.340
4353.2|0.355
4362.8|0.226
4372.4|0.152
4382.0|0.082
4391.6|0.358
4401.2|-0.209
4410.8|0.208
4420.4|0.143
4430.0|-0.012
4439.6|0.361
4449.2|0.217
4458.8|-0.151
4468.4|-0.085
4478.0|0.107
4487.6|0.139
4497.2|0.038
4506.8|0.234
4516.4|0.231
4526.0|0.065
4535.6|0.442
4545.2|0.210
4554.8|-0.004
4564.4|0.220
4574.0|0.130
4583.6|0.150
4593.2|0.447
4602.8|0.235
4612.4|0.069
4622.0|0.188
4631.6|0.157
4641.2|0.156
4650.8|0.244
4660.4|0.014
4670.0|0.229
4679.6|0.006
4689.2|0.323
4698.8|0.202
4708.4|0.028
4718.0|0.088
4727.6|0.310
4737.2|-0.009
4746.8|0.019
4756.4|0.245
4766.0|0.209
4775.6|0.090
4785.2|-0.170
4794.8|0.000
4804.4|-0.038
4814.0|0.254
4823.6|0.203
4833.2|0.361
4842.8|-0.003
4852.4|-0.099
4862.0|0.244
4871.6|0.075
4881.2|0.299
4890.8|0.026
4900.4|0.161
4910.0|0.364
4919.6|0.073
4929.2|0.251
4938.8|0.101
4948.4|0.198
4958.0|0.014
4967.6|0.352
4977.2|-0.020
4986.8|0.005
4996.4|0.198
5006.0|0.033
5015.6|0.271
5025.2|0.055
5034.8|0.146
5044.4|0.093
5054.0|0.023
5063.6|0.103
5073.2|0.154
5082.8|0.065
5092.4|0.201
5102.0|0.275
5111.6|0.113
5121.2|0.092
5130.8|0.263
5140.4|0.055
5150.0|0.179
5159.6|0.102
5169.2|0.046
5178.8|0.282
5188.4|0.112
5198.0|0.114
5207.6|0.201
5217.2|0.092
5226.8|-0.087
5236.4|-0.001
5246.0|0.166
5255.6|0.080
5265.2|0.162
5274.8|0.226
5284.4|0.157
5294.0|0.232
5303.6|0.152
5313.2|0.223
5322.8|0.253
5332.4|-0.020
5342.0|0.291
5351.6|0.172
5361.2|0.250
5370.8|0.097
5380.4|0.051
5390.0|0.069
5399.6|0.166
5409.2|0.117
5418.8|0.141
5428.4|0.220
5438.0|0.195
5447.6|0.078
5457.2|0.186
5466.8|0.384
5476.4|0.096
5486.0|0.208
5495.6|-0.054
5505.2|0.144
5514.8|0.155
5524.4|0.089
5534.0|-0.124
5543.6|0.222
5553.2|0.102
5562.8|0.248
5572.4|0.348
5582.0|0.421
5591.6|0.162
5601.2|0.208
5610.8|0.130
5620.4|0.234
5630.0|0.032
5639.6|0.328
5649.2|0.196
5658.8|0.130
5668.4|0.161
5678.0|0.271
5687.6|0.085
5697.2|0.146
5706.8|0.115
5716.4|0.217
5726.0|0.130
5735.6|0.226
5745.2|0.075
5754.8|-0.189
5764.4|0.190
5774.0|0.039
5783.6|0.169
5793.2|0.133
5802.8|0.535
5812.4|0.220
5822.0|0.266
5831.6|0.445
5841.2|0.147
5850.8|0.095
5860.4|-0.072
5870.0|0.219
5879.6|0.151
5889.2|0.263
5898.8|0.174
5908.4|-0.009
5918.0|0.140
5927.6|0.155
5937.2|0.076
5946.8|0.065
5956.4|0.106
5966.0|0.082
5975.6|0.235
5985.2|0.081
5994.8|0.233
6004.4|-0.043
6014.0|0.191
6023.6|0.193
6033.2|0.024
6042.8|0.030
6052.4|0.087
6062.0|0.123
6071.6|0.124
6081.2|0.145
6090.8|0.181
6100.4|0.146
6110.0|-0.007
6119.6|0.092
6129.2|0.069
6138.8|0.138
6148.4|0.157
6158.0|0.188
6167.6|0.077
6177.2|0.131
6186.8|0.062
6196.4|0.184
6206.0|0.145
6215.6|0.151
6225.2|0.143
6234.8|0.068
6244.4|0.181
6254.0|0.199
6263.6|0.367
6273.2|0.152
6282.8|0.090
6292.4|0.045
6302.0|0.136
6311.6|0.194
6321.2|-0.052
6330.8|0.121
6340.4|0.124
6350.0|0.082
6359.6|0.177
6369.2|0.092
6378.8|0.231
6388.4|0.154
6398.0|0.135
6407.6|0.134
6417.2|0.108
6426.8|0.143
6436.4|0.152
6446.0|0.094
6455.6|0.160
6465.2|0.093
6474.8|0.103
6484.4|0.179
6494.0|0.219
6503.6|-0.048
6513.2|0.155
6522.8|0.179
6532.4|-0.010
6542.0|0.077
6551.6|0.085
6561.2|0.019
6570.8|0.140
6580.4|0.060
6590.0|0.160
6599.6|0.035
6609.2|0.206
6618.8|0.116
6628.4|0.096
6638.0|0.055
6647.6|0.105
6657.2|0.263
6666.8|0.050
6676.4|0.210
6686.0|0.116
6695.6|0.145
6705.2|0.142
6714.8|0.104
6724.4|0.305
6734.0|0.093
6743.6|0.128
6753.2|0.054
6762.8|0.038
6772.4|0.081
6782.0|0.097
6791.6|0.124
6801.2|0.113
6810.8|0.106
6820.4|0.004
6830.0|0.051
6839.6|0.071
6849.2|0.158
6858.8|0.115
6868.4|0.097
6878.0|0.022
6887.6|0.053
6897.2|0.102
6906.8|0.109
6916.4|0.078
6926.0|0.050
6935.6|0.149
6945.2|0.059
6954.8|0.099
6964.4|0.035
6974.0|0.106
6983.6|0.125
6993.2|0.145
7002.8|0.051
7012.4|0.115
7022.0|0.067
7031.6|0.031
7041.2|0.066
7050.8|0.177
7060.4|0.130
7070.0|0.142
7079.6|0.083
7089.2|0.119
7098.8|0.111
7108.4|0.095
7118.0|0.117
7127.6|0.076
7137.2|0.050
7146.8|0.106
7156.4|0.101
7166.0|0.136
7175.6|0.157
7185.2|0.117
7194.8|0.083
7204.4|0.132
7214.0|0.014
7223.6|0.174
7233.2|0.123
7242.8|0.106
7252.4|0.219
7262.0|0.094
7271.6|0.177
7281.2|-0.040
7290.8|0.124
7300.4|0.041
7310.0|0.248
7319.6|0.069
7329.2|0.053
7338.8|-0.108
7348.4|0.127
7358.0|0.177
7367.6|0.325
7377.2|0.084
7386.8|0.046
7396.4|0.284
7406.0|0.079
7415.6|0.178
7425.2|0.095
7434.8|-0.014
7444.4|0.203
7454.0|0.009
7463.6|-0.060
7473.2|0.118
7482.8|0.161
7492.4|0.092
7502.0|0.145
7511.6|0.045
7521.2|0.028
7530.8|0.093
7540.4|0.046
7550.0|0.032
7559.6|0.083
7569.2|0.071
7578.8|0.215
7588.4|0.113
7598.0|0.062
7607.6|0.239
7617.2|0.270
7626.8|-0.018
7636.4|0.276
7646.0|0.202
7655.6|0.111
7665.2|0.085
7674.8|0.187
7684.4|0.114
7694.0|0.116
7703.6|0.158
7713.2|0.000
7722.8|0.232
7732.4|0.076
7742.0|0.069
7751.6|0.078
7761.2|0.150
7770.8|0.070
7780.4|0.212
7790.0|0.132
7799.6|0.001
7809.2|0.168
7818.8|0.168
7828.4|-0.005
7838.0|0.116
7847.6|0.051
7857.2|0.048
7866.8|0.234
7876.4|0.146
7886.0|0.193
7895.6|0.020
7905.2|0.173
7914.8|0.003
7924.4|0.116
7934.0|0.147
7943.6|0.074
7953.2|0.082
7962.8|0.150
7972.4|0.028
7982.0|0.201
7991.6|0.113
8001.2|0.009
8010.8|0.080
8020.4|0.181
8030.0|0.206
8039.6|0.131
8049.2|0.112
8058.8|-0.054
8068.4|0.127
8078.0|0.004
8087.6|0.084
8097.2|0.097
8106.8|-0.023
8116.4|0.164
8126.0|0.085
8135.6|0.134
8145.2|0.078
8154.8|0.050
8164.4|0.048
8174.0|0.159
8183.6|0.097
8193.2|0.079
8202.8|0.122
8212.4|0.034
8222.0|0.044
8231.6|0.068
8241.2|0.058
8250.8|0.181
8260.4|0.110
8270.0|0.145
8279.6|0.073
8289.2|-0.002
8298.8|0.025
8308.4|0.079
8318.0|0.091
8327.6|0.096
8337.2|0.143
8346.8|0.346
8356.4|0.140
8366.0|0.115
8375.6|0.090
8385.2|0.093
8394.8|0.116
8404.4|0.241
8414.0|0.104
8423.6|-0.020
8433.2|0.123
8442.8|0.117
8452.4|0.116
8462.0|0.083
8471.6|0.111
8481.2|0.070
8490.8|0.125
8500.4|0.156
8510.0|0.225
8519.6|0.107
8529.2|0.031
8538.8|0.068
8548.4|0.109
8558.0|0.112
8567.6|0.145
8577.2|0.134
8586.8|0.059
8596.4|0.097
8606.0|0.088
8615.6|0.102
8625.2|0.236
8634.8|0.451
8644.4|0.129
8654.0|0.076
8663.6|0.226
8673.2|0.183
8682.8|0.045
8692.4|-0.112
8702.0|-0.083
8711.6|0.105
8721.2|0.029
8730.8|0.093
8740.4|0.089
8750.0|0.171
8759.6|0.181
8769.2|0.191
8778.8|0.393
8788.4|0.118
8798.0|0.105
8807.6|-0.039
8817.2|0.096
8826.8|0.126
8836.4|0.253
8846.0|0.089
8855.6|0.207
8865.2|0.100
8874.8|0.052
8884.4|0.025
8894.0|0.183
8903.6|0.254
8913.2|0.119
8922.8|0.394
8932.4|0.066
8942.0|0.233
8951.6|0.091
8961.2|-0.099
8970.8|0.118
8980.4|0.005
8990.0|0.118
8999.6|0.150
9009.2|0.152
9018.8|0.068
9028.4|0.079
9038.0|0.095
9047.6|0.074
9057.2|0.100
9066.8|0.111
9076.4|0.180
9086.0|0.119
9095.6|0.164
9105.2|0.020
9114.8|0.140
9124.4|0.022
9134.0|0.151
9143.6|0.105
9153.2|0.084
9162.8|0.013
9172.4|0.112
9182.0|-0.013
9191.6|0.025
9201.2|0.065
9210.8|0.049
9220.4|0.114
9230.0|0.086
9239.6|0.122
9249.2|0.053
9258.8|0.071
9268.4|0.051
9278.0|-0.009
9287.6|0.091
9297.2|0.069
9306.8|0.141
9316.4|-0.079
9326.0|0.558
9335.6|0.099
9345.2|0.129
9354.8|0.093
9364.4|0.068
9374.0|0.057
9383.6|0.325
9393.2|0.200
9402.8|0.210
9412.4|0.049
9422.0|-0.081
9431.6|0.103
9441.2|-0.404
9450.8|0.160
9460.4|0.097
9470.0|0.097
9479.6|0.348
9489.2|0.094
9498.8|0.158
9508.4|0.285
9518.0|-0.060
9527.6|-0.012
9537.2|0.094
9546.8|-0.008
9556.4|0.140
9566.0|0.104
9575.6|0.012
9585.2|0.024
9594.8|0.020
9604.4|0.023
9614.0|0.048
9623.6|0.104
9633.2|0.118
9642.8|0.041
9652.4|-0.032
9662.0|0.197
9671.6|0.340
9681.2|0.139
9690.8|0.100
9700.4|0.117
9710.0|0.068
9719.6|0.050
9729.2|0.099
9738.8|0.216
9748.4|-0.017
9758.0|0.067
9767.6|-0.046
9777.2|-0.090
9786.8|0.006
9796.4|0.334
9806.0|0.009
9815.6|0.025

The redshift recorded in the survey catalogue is 0.127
